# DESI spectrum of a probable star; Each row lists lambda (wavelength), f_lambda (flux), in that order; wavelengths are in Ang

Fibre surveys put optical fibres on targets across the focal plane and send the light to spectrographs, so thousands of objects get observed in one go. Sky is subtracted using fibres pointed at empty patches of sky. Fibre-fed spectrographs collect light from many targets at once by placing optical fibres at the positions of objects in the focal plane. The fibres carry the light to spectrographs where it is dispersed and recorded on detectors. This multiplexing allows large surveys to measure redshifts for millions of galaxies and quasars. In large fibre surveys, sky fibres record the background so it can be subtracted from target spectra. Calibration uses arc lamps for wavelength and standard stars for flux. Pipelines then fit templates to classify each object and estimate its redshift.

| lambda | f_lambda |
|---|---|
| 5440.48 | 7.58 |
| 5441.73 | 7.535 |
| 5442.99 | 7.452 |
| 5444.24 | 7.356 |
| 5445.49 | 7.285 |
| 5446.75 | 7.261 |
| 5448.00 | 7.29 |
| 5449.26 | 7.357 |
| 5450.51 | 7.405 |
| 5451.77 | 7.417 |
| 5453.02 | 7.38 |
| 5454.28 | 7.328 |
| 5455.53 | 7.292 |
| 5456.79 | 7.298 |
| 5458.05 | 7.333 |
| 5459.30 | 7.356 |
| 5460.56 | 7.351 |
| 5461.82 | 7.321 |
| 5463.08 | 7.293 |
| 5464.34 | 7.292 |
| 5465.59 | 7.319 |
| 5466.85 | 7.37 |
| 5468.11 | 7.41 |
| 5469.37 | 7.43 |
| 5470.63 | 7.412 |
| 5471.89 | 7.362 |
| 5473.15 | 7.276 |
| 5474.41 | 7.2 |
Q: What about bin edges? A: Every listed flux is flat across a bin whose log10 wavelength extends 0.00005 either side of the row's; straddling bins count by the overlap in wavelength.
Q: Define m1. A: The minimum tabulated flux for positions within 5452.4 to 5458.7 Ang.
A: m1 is 7.292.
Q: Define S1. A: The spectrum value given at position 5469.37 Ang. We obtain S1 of 7.43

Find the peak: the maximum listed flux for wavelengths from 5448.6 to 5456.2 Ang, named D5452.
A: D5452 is 7.417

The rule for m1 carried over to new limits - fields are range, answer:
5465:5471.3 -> 7.319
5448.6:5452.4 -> 7.357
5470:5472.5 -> 7.362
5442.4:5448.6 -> 7.261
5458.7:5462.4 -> 7.321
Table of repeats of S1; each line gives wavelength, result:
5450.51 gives 7.405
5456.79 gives 7.298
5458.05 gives 7.333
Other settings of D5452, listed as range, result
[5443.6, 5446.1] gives 7.356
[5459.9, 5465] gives 7.351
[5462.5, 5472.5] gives 7.43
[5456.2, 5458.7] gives 7.333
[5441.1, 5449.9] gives 7.535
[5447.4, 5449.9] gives 7.357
